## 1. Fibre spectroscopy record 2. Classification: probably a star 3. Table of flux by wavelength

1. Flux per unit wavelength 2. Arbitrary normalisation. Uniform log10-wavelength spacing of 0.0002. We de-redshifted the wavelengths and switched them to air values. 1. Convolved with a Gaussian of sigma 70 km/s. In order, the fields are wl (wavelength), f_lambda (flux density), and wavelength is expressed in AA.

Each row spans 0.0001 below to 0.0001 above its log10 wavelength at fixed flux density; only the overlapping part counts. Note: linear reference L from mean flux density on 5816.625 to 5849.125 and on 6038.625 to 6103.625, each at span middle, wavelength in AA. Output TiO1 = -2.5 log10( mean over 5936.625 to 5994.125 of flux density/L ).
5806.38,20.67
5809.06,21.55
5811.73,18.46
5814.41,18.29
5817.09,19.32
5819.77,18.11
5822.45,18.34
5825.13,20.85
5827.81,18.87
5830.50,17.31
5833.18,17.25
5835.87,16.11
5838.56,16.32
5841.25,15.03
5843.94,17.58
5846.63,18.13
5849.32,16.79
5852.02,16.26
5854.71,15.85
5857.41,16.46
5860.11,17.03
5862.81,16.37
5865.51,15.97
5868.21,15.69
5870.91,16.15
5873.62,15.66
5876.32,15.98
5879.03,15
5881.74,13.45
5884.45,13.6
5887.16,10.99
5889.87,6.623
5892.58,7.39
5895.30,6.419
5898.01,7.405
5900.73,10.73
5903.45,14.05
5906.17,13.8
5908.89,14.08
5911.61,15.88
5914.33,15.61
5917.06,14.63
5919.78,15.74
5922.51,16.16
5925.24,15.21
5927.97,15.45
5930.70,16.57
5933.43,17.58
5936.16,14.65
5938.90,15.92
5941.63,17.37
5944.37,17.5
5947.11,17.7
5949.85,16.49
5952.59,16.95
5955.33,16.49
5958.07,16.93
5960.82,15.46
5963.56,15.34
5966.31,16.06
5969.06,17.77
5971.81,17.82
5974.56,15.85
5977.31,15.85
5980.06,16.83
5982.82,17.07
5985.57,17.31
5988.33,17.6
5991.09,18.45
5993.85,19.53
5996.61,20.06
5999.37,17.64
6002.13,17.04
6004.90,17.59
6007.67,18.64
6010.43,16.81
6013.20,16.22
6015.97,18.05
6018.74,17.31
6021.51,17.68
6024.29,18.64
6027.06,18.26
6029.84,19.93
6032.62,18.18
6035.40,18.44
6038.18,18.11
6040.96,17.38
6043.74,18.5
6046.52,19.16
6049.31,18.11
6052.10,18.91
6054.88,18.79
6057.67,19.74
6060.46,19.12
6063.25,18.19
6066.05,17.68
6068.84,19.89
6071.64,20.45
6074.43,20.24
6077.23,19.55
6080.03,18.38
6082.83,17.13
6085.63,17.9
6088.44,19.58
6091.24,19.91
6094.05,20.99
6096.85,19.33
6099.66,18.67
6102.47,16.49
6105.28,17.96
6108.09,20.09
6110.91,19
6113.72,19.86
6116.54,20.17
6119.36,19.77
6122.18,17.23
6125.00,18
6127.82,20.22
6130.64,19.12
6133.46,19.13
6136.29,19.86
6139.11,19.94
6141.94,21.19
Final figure 0.09 mag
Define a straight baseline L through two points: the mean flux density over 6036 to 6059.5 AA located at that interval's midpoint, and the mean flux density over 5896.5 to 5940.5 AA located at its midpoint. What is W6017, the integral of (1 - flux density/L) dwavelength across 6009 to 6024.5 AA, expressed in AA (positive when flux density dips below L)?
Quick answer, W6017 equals 0.2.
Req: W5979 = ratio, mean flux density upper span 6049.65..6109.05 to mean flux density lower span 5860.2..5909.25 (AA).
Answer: 1.48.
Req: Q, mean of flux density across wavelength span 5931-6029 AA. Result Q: 17.2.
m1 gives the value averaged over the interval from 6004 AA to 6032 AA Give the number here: 17.9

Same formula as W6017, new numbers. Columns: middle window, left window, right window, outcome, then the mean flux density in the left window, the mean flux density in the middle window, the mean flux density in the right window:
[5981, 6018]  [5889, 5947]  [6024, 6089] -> -2.4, 13.9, 17.8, 18.8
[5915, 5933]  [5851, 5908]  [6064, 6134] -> -1.5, 13.4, 15.7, 19.1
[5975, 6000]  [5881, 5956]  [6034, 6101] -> -2.2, 14.1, 17.8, 18.9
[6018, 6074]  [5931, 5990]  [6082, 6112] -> -1.9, 16.7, 18.7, 18.9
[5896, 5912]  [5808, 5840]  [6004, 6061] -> 5.3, 18.4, 12.2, 18.3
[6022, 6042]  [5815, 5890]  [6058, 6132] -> -0.1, 16.3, 18.4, 19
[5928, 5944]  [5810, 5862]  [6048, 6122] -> 1.5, 17.5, 16.4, 19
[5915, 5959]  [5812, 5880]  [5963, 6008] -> 2.5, 17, 16.3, 17.4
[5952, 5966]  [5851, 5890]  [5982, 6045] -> 0.6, 15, 16.2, 18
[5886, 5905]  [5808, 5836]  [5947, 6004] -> 9.3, 18.7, 9.11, 17.1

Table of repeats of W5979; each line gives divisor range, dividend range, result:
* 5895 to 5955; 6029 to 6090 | 1.25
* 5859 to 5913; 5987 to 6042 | 1.38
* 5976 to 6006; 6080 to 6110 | 1.06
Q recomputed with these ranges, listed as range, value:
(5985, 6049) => 18.1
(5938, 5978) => 16.7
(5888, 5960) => 14.4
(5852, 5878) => 16.1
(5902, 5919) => 14.7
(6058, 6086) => 18.9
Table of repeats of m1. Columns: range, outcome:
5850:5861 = 16.4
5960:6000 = 17.3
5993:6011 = 18.2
